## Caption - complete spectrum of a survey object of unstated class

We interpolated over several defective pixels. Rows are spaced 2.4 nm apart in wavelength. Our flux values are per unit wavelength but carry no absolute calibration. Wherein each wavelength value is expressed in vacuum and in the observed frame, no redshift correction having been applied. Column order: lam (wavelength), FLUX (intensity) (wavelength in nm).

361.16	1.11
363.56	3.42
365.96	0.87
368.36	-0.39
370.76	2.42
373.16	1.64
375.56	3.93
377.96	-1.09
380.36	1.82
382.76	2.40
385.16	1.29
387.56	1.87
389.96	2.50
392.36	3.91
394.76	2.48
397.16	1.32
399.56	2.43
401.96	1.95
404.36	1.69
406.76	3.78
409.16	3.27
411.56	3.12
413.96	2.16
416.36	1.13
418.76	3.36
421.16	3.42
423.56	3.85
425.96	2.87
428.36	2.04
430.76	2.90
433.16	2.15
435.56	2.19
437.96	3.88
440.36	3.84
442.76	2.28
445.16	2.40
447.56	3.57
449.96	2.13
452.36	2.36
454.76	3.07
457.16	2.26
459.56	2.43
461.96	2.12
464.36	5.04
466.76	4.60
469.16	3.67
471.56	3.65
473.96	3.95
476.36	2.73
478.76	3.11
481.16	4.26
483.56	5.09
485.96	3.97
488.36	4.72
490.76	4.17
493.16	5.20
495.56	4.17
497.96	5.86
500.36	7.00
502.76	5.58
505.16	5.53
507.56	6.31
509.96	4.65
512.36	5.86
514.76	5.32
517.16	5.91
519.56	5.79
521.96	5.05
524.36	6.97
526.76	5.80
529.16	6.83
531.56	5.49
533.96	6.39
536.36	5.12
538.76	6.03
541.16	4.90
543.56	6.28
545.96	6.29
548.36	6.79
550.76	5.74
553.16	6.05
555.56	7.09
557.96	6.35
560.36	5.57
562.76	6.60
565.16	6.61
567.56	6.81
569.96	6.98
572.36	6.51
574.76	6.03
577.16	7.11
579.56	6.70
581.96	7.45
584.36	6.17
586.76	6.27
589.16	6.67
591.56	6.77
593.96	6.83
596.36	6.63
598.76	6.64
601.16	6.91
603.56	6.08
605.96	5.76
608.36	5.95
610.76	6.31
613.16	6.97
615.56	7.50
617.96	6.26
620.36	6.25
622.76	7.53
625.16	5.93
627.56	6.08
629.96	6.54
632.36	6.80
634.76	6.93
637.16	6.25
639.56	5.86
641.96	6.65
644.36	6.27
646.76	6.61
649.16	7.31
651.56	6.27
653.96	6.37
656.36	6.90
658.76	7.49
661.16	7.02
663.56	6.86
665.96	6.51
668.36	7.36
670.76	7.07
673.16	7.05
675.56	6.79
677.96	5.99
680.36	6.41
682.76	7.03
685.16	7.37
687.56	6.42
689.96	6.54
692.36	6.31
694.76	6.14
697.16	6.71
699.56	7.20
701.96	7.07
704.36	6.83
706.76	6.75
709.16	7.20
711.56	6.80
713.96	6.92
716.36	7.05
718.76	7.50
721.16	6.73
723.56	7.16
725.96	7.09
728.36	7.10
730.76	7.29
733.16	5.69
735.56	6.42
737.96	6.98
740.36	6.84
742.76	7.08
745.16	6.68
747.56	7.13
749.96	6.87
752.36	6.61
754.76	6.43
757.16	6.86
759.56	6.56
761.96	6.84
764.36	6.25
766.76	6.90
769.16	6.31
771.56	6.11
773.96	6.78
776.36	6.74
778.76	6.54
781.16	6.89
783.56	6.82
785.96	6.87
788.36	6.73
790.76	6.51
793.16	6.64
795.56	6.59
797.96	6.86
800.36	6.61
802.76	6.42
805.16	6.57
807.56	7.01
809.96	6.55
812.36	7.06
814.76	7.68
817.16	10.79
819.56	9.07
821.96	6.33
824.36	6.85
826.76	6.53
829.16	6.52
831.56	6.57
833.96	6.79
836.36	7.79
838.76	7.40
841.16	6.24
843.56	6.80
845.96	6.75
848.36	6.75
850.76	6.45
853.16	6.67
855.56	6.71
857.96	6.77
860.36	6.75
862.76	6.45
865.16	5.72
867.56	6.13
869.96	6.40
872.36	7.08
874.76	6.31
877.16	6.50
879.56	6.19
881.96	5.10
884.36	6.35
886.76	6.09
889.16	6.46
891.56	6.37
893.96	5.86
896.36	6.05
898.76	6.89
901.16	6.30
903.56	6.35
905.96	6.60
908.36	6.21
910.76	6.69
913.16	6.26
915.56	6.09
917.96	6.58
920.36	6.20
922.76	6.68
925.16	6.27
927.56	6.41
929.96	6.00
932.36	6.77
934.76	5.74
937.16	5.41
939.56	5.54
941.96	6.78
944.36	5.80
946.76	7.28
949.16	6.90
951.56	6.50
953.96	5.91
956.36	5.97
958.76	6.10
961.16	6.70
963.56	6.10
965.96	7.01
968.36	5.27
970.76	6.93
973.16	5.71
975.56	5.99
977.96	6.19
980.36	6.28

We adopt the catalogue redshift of 0.245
